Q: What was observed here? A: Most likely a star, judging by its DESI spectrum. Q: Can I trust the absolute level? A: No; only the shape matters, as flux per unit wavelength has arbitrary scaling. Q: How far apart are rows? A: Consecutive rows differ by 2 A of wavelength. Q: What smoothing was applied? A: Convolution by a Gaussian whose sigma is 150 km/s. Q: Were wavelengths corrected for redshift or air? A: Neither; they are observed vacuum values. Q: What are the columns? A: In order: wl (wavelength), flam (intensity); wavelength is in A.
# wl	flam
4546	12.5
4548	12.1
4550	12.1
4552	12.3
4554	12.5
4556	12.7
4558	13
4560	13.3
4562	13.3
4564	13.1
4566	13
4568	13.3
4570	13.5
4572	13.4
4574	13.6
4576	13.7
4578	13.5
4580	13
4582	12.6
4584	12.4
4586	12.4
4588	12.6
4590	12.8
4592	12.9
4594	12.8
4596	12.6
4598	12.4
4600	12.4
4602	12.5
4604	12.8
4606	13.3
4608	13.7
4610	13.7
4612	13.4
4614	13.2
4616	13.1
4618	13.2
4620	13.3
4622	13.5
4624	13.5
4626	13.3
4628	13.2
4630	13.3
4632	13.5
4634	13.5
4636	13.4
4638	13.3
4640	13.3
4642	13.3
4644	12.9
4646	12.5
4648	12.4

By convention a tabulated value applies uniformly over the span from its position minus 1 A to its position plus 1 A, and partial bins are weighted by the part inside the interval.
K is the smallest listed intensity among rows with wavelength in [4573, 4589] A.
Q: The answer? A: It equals 12.4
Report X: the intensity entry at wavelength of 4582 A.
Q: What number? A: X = 12.6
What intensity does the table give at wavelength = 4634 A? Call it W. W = 13.5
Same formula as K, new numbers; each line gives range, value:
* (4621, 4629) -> 13.2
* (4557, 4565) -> 13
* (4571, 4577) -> 13.4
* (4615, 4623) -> 13.1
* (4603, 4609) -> 12.8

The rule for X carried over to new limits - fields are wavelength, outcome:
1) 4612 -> 13.4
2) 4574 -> 13.6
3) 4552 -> 12.3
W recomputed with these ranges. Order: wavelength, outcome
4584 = 12.4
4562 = 13.3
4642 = 13.3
